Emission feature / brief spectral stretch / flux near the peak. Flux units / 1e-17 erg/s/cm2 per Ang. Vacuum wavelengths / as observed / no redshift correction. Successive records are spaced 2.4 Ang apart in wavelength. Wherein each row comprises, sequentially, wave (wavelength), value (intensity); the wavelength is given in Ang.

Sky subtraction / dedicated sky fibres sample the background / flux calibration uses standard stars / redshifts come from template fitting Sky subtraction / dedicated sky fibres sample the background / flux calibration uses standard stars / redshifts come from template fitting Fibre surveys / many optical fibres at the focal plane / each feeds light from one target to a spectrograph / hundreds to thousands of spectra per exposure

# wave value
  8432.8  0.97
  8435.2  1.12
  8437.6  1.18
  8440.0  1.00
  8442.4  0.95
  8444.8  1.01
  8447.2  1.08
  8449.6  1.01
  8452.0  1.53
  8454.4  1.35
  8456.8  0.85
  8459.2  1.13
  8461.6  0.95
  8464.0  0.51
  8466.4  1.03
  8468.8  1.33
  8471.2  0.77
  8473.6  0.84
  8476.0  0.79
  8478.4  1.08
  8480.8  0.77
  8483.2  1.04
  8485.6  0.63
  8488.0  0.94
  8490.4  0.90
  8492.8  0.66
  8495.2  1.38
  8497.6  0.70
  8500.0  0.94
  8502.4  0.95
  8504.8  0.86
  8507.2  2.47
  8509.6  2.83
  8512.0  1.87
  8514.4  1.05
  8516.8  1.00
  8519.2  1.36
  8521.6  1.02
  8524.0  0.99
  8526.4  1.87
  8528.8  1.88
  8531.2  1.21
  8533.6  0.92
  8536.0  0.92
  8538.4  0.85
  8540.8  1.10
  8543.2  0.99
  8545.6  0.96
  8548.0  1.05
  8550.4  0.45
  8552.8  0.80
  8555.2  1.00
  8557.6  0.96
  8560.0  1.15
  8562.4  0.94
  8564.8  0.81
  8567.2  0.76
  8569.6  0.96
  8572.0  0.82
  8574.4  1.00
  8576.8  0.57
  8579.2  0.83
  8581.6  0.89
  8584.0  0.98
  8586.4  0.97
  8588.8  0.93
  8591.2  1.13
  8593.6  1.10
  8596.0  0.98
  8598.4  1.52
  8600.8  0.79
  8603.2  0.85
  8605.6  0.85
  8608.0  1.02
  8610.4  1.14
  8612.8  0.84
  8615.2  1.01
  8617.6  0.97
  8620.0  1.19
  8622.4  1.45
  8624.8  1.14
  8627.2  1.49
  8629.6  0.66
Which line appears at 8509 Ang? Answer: [S II]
